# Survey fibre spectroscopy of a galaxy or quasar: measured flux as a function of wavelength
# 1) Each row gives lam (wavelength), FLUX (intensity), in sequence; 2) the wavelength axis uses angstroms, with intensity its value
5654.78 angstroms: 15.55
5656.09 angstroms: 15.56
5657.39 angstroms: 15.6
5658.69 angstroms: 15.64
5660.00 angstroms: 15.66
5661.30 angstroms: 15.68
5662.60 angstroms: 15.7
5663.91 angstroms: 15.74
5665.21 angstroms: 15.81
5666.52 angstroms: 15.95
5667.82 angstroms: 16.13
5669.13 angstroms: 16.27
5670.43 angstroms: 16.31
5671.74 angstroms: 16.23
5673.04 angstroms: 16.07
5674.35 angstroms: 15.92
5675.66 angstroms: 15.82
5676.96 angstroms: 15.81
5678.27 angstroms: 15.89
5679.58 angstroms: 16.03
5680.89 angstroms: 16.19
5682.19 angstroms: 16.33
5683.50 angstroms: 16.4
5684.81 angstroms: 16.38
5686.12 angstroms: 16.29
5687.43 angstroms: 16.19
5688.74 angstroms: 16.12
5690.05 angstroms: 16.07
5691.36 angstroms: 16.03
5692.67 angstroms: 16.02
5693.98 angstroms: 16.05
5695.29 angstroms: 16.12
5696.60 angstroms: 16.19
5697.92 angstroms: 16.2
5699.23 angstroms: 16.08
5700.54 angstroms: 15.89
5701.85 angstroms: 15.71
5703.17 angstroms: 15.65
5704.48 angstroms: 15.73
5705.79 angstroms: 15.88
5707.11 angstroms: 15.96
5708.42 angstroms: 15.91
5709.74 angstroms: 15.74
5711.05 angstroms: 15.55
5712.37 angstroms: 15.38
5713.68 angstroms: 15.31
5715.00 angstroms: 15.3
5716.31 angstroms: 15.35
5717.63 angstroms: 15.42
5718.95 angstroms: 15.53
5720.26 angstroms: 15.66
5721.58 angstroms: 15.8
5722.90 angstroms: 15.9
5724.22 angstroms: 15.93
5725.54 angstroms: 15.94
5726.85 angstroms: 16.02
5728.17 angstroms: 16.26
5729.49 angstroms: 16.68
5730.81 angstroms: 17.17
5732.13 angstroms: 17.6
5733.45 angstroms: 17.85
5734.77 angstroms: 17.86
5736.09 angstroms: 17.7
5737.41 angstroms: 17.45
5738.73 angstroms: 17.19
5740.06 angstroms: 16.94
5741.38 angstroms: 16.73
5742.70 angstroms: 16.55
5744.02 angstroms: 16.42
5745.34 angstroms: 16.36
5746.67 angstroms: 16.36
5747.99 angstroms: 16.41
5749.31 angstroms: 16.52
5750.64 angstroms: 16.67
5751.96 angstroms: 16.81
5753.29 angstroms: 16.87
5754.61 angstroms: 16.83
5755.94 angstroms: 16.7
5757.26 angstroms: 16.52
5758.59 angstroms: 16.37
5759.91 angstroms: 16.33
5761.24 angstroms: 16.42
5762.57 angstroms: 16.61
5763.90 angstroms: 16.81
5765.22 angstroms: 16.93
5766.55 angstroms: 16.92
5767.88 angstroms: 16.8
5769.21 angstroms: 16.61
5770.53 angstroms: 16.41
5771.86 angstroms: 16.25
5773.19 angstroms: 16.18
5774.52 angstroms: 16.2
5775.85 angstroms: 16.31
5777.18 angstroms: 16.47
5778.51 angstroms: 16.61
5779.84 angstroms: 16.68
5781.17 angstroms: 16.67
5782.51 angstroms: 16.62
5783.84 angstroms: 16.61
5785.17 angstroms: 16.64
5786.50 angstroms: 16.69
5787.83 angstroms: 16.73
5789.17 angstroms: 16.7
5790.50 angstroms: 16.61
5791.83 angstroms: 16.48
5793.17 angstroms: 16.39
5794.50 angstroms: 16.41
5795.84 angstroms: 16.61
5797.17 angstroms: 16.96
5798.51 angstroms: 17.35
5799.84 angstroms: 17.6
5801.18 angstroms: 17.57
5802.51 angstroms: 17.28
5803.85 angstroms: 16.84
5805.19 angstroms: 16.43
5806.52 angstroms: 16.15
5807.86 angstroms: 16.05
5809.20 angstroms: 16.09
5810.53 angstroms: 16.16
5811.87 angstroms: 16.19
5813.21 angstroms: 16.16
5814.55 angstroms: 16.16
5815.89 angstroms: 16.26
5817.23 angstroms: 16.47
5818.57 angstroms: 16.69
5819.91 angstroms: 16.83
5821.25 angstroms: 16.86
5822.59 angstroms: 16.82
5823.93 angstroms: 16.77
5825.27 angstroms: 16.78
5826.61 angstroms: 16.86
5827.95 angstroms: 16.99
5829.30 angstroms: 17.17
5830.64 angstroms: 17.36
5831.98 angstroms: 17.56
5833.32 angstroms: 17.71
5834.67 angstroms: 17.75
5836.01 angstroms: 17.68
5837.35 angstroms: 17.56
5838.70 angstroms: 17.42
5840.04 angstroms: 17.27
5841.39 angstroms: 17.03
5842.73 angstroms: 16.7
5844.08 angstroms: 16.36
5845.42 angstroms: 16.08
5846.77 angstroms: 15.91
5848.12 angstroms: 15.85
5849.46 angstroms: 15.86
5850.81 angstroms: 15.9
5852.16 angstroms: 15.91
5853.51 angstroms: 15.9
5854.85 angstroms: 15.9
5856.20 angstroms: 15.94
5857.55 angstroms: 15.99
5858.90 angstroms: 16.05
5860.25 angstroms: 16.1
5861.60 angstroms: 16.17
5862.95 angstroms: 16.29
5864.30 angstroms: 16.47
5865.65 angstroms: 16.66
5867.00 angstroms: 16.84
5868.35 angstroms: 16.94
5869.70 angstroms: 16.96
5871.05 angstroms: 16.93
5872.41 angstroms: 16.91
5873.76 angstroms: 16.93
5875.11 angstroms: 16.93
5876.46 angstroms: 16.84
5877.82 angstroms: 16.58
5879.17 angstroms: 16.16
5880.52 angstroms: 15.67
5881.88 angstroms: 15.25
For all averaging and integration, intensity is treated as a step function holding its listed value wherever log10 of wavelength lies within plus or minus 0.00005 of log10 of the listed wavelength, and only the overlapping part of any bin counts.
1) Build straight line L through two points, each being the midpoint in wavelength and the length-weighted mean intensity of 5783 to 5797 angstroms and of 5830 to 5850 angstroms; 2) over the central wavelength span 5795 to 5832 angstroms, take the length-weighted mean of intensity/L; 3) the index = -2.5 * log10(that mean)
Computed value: 0.00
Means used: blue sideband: 16.6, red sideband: 17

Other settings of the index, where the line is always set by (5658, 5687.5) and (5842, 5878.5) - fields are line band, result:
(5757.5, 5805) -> -0.03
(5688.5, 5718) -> 0.02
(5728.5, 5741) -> -0.08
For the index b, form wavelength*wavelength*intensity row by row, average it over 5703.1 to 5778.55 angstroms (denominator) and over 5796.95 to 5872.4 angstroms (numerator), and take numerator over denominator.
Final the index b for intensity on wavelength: 1.0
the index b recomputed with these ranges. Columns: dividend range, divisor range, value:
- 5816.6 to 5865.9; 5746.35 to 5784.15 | 1.03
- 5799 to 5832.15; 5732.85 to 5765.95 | 1.02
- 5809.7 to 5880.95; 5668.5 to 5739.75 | 1.08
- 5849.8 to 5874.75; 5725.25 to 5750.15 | 1.01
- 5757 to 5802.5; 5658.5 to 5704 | 1.08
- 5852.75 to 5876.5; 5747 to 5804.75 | 1.02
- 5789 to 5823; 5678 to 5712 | 1.08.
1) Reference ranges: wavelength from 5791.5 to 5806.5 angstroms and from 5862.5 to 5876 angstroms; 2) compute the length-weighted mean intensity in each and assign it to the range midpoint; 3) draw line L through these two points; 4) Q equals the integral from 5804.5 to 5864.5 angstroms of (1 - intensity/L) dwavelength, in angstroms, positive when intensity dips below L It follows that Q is 1.0 angstroms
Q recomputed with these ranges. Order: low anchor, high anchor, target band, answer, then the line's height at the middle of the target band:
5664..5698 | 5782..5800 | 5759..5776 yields 0.1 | 16.6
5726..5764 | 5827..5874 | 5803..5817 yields 0.4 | 16.7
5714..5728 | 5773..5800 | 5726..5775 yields -1.9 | 16.1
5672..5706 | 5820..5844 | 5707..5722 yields 0.6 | 16.2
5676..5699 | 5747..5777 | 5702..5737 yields 0.4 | 16.3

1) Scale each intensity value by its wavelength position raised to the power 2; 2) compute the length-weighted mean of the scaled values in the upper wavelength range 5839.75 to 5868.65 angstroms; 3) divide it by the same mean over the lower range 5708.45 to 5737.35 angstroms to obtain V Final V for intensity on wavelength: 1.05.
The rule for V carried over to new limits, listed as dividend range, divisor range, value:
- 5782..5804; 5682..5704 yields 1.08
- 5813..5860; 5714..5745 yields 1.05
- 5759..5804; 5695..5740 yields 1.05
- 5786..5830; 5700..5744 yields 1.06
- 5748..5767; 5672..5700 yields 1.06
